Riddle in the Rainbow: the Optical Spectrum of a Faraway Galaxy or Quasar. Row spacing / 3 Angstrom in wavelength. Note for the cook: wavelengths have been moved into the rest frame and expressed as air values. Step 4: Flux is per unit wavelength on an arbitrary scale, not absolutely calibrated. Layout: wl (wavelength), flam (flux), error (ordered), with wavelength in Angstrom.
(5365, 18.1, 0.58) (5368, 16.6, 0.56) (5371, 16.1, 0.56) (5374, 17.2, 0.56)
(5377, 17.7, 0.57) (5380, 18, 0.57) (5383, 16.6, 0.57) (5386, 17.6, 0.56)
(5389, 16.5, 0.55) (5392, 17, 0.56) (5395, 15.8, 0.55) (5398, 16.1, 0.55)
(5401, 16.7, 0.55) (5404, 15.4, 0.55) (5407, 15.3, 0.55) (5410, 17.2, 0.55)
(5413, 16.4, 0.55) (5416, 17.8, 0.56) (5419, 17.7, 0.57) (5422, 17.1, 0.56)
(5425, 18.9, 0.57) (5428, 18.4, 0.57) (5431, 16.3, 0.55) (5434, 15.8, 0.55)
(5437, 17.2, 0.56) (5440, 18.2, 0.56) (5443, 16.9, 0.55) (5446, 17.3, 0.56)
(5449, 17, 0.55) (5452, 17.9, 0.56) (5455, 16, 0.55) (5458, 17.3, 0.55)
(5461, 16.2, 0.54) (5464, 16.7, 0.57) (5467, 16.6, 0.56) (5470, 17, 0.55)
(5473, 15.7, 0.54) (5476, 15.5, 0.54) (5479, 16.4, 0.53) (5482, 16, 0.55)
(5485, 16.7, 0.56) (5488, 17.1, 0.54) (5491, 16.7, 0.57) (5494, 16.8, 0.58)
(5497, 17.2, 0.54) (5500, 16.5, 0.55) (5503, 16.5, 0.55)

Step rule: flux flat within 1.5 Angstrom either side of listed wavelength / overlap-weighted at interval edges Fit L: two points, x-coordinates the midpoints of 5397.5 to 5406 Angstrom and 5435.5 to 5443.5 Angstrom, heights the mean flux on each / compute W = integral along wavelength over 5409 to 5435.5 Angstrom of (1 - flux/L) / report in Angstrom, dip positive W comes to -0.8 Angstrom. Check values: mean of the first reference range 16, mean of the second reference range 17.5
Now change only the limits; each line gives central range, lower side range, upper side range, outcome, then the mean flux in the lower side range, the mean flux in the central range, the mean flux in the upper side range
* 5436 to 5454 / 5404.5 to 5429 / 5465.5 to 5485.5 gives -0.7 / 17.2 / 17.4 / 16.2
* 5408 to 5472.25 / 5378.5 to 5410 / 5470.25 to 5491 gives -2.7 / 16.5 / 17.1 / 16.3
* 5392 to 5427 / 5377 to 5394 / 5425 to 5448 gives 0.8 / 17.2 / 16.8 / 17.3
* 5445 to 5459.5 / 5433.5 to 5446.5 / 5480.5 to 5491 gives -0.1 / 17.2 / 17.1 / 16.6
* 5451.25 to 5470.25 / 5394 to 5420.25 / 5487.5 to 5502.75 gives -0.1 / 16.5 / 16.8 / 16.8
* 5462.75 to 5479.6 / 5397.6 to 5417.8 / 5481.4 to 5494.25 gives 0.3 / 16.5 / 16.3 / 16.7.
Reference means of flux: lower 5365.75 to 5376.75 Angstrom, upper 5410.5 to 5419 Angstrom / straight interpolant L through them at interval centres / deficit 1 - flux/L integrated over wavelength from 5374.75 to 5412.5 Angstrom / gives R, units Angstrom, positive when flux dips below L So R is 0.8 Angstrom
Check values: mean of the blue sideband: 16.9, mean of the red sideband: 17.2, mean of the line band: 16.7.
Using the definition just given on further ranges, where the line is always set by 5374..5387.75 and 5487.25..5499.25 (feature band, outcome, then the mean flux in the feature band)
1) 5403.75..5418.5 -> 0.59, 16.6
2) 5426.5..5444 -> 0.04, 17.1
